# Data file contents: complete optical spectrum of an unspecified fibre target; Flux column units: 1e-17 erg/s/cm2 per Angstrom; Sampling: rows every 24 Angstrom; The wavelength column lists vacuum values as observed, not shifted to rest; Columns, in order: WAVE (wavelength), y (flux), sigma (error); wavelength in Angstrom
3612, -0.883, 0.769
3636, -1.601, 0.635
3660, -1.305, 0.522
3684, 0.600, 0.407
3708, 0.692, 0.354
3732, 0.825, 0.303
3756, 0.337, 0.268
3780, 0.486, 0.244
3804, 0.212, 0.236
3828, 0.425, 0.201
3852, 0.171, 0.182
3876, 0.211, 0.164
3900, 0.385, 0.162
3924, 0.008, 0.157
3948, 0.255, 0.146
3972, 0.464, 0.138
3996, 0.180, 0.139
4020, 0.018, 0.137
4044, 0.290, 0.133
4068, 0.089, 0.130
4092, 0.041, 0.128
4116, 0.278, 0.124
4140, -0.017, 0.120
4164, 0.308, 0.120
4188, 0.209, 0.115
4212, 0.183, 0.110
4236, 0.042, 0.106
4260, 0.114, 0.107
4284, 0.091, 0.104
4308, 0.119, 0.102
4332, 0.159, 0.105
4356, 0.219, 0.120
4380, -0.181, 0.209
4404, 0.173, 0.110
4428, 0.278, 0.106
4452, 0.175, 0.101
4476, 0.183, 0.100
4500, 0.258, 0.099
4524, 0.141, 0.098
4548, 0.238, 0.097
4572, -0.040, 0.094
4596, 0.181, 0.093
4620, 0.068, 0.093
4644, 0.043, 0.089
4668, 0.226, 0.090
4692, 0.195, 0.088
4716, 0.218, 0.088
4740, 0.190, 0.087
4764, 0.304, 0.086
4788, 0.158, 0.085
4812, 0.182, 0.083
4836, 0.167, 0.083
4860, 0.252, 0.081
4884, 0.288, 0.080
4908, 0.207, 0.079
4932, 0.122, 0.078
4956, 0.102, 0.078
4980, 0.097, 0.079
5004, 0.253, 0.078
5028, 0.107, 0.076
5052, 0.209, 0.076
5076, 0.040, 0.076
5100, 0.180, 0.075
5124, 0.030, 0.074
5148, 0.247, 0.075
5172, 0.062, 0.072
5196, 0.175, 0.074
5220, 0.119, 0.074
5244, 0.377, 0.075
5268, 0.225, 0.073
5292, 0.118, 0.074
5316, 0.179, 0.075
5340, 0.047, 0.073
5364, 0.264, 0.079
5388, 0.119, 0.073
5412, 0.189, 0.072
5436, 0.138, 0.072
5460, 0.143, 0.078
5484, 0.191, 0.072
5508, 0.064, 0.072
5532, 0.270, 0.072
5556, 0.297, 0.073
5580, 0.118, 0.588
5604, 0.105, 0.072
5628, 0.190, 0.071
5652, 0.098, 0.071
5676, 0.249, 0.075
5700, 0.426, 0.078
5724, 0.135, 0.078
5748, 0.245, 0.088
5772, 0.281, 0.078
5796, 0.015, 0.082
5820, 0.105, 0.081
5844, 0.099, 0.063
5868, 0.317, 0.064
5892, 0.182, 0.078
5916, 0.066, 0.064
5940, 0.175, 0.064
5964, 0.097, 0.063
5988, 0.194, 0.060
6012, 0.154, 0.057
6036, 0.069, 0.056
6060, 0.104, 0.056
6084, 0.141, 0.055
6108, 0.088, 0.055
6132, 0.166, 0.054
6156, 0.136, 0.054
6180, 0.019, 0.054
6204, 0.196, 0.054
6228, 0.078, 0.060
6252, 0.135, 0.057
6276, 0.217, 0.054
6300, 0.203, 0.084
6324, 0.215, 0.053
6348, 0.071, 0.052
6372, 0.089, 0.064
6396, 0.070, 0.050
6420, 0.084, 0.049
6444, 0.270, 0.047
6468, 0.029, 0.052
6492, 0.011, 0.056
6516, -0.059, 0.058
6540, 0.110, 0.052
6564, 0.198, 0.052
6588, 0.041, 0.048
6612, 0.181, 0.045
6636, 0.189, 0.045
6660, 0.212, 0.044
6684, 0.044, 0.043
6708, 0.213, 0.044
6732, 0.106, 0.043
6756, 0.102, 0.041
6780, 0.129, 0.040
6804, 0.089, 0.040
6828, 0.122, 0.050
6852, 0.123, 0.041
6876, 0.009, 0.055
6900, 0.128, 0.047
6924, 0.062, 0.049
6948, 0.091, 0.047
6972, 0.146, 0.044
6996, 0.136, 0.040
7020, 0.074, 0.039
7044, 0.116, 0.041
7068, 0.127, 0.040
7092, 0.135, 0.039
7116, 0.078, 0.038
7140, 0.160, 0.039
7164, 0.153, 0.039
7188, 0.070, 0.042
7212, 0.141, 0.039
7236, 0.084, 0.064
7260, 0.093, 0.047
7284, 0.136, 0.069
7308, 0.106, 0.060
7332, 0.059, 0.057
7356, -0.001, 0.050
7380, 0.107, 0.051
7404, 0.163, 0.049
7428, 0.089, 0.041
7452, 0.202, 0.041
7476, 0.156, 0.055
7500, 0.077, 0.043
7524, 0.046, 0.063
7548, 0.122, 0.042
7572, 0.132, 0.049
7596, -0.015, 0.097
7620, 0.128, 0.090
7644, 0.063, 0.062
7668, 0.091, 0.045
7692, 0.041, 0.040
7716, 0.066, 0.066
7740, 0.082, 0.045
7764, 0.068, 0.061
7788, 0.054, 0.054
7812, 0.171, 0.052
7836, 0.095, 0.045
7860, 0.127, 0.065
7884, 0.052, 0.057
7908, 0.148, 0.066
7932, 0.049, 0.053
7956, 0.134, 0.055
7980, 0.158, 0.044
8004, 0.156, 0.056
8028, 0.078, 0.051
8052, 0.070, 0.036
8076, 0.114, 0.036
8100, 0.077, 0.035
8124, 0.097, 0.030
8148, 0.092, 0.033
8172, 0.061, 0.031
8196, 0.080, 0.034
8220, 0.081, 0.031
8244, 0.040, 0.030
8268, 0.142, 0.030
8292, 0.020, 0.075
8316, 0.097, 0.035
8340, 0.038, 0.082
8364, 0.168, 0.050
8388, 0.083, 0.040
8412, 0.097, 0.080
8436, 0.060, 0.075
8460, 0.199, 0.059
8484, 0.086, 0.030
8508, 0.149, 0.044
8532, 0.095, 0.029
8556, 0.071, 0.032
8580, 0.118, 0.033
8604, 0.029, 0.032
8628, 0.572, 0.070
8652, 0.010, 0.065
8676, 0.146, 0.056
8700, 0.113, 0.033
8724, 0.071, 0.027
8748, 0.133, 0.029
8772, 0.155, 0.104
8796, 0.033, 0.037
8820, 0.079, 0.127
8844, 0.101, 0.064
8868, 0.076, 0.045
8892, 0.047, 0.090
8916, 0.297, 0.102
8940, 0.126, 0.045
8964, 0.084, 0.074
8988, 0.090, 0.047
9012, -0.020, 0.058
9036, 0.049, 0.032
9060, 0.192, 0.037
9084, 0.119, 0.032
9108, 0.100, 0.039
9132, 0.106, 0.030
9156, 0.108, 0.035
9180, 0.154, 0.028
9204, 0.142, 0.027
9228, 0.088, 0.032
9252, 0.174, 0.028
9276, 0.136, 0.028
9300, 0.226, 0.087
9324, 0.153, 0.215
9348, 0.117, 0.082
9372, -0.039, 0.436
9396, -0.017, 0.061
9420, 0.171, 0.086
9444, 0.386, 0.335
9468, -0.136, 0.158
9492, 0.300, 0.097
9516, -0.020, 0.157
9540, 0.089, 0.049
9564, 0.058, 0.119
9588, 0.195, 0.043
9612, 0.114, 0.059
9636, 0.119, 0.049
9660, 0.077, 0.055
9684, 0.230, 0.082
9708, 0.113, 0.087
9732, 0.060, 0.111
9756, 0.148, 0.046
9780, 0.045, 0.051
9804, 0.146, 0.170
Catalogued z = 1.315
